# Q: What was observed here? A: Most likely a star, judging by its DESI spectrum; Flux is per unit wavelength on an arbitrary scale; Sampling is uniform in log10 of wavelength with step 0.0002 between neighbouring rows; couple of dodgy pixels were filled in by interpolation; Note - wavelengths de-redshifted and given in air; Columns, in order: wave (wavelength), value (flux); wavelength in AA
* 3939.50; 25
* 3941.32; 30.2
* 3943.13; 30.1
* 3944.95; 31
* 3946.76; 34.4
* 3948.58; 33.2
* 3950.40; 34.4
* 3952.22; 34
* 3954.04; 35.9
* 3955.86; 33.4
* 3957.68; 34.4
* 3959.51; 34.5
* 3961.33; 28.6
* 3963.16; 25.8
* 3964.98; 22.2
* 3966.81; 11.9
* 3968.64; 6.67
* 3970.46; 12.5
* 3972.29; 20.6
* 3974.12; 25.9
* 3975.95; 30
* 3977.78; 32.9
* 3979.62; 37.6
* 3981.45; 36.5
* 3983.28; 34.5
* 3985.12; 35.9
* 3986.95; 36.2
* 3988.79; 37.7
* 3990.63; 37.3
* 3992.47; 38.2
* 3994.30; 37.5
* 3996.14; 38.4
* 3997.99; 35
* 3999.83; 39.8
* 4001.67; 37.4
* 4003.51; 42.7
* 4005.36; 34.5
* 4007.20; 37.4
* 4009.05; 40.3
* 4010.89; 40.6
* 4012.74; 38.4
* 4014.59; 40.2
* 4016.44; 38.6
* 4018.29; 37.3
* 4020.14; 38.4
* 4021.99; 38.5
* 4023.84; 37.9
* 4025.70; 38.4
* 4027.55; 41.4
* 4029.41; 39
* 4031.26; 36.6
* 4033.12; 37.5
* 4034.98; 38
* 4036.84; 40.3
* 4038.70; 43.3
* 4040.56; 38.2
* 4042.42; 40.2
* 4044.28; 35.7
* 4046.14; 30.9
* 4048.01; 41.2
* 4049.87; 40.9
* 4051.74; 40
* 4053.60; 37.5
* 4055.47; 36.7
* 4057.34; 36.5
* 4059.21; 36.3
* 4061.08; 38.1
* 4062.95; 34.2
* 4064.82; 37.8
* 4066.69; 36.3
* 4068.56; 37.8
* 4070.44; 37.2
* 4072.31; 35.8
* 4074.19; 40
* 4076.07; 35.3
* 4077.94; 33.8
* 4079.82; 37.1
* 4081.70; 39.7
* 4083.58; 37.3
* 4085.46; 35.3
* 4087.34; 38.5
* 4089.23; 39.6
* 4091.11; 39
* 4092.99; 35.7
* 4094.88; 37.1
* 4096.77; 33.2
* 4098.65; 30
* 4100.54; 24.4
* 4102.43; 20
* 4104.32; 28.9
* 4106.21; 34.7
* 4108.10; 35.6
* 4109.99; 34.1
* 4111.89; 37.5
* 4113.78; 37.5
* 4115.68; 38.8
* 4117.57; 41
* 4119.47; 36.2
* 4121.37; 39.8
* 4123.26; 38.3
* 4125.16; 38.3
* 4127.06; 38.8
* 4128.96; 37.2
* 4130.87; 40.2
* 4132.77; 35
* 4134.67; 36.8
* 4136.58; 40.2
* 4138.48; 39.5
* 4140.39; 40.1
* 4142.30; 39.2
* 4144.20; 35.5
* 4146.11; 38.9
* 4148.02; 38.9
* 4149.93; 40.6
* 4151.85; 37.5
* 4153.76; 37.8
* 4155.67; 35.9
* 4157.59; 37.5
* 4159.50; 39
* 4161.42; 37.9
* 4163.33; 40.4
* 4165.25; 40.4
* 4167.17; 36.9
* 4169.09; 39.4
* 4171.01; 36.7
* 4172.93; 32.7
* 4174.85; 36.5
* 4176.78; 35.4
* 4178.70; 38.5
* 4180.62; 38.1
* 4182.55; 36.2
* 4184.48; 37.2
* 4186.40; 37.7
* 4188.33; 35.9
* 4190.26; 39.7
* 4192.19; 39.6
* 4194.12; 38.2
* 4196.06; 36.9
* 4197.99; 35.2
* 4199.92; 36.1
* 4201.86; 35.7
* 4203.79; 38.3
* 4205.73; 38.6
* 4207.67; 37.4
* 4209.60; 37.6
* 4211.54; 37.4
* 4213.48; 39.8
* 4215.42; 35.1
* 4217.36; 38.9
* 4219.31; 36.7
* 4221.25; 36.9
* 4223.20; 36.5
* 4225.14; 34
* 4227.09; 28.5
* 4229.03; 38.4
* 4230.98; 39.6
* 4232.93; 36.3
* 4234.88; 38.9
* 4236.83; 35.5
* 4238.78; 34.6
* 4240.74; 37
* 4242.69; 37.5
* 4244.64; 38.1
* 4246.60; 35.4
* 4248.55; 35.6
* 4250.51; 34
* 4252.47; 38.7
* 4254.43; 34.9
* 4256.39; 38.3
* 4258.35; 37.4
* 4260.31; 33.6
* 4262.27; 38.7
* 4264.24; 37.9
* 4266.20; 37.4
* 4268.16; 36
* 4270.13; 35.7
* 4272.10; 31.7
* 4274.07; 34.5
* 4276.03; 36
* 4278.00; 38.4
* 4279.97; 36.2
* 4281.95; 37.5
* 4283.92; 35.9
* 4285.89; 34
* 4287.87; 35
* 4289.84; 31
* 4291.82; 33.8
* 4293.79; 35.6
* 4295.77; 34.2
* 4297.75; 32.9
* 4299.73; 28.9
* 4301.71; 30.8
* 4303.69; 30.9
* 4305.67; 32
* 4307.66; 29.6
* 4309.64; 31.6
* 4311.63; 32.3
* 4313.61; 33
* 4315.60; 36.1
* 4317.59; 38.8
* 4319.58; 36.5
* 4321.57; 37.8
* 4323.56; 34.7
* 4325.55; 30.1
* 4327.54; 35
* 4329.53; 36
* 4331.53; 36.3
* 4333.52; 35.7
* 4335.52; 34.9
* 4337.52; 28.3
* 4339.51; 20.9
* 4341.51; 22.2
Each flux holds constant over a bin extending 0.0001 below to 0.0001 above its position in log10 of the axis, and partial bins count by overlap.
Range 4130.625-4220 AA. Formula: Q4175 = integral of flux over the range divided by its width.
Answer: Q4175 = 37.7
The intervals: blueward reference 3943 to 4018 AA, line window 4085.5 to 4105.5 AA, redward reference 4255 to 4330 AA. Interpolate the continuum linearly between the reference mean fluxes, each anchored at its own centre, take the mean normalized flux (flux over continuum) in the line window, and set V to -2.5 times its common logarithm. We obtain 0.03 mag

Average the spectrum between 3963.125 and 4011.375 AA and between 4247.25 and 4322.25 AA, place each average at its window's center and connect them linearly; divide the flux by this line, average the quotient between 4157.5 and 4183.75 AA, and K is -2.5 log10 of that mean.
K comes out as -0.11 mag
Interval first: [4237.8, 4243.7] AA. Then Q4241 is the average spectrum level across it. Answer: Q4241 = 36.4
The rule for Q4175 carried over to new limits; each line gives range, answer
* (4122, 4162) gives 38.3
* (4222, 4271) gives 36.3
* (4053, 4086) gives 36.8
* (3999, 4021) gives 38.8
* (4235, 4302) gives 35.5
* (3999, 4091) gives 38.1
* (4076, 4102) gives 35.1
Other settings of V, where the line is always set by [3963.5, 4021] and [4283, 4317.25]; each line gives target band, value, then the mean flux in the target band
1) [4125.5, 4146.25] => -0.158 mag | 38.3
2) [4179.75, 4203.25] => -0.129 mag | 37.2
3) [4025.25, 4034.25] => -0.162 mag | 38.6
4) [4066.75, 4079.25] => -0.108 mag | 36.6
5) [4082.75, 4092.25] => -0.145 mag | 37.9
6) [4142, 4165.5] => -0.160 mag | 38.3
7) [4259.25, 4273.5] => -0.091 mag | 35.8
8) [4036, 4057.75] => -0.160 mag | 38.5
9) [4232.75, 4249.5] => -0.112 mag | 36.6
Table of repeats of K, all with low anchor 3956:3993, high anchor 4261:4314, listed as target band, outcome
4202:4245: -0.117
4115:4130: -0.222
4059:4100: -0.187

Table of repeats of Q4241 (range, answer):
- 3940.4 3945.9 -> 30.5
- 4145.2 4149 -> 38.9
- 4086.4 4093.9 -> 38.2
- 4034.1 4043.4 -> 40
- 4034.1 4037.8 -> 39.2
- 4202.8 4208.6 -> 38.1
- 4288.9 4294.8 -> 33.5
